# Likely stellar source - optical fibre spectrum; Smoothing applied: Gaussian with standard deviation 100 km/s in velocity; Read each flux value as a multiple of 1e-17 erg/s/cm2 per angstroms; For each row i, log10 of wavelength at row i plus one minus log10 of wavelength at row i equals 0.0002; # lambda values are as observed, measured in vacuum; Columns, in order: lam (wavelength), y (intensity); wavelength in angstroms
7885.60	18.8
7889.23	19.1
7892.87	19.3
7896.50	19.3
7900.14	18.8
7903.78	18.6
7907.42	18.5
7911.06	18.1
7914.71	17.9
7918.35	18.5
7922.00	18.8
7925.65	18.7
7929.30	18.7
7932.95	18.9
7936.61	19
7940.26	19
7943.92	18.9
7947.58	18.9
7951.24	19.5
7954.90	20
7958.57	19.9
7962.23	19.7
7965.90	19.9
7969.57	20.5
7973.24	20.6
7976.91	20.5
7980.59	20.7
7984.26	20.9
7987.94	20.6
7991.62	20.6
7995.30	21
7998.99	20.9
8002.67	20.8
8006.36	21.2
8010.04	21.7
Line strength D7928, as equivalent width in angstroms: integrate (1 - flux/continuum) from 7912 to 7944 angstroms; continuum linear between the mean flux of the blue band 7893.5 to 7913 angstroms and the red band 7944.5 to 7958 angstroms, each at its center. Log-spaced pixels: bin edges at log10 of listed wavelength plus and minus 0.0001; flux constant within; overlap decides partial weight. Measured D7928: 0.7 angstroms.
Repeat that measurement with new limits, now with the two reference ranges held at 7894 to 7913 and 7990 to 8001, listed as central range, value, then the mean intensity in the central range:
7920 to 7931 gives 0.3 angstroms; 18.7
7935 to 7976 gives 0.5 angstroms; 19.7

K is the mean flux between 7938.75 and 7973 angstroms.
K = 19.6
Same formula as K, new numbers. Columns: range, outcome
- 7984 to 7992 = 20.7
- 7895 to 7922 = 18.5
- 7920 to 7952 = 18.9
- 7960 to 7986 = 20.4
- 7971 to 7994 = 20.7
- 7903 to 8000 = 19.5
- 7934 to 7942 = 19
